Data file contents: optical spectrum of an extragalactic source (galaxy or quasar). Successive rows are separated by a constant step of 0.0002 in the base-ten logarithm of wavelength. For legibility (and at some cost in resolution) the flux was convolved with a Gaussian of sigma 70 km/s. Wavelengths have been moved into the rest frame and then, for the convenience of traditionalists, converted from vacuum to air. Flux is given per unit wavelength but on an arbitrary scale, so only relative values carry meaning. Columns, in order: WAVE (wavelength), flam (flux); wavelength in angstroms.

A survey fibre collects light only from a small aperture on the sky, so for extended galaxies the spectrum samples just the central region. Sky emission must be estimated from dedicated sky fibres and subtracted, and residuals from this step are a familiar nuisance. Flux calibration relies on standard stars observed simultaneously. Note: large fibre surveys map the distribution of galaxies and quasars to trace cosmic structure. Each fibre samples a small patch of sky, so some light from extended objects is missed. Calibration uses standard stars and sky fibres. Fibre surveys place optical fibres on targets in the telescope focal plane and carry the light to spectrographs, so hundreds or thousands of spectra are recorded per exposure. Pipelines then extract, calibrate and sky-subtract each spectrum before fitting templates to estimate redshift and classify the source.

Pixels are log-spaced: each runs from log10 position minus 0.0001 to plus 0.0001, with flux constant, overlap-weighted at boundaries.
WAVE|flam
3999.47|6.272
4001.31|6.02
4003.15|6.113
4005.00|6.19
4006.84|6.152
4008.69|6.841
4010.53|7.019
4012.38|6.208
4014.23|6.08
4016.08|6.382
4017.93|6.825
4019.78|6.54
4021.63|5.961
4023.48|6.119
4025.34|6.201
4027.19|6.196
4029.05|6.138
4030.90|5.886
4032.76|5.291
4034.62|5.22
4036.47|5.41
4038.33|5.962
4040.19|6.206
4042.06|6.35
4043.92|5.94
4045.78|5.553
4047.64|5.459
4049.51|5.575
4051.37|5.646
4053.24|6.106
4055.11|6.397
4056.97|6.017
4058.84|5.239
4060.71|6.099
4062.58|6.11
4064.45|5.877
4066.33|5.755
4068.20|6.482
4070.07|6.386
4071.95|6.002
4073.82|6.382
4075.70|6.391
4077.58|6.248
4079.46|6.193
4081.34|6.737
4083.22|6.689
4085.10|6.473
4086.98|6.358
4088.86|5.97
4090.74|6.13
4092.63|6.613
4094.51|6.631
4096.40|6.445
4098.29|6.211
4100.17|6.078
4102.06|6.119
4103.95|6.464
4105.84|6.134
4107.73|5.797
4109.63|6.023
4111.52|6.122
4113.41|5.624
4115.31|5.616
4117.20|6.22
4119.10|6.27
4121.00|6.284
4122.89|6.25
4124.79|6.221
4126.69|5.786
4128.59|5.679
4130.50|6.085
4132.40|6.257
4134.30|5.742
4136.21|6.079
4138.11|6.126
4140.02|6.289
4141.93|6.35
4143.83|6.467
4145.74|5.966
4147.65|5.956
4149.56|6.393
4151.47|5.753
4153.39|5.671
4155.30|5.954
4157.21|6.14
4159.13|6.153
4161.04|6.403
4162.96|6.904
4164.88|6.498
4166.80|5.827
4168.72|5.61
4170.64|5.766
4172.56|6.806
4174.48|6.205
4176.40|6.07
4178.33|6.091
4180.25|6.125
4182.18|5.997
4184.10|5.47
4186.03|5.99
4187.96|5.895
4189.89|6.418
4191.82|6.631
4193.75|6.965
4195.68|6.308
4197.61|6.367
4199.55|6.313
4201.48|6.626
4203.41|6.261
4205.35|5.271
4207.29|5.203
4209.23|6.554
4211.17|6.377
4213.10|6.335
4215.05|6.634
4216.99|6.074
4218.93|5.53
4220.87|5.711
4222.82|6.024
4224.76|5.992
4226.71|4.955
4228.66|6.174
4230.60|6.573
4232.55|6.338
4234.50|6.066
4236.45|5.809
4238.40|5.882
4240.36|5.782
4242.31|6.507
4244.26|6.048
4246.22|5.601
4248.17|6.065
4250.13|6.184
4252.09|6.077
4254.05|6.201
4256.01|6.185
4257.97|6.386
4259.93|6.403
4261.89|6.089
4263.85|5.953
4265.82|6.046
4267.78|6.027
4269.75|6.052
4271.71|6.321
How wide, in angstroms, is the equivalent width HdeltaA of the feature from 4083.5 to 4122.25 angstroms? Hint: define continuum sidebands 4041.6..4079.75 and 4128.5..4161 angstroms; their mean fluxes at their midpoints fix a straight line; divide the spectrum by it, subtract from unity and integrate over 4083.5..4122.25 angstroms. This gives -0.9 angstroms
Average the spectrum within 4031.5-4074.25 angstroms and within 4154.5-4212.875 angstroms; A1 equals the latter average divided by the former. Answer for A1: 1.0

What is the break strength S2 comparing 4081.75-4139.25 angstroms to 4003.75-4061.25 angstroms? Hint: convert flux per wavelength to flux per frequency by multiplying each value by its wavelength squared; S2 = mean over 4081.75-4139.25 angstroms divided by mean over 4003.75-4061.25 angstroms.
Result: 1.1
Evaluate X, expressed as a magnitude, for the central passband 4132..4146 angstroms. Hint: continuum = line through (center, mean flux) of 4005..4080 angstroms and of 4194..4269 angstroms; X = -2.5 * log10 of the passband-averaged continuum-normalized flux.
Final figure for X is -0.016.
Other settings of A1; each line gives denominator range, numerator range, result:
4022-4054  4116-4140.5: 1.04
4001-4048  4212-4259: 0.99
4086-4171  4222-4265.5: 0.99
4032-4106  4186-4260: 1.01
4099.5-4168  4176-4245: 1.00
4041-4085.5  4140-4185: 1.01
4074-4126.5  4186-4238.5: 0.98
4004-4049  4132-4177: 1.01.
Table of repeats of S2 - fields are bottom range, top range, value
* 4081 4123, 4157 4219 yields 1.04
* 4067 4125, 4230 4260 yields 1.05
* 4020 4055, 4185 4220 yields 1.15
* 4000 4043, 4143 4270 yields 1.09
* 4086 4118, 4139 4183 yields 1.03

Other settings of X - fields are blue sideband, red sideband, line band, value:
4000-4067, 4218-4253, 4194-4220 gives -0.03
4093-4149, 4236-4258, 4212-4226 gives 0.01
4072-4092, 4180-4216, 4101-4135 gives 0.05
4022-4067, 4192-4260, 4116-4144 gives -0.03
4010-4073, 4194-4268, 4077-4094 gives -0.06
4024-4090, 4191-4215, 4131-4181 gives 0.01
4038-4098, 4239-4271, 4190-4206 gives -0.04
